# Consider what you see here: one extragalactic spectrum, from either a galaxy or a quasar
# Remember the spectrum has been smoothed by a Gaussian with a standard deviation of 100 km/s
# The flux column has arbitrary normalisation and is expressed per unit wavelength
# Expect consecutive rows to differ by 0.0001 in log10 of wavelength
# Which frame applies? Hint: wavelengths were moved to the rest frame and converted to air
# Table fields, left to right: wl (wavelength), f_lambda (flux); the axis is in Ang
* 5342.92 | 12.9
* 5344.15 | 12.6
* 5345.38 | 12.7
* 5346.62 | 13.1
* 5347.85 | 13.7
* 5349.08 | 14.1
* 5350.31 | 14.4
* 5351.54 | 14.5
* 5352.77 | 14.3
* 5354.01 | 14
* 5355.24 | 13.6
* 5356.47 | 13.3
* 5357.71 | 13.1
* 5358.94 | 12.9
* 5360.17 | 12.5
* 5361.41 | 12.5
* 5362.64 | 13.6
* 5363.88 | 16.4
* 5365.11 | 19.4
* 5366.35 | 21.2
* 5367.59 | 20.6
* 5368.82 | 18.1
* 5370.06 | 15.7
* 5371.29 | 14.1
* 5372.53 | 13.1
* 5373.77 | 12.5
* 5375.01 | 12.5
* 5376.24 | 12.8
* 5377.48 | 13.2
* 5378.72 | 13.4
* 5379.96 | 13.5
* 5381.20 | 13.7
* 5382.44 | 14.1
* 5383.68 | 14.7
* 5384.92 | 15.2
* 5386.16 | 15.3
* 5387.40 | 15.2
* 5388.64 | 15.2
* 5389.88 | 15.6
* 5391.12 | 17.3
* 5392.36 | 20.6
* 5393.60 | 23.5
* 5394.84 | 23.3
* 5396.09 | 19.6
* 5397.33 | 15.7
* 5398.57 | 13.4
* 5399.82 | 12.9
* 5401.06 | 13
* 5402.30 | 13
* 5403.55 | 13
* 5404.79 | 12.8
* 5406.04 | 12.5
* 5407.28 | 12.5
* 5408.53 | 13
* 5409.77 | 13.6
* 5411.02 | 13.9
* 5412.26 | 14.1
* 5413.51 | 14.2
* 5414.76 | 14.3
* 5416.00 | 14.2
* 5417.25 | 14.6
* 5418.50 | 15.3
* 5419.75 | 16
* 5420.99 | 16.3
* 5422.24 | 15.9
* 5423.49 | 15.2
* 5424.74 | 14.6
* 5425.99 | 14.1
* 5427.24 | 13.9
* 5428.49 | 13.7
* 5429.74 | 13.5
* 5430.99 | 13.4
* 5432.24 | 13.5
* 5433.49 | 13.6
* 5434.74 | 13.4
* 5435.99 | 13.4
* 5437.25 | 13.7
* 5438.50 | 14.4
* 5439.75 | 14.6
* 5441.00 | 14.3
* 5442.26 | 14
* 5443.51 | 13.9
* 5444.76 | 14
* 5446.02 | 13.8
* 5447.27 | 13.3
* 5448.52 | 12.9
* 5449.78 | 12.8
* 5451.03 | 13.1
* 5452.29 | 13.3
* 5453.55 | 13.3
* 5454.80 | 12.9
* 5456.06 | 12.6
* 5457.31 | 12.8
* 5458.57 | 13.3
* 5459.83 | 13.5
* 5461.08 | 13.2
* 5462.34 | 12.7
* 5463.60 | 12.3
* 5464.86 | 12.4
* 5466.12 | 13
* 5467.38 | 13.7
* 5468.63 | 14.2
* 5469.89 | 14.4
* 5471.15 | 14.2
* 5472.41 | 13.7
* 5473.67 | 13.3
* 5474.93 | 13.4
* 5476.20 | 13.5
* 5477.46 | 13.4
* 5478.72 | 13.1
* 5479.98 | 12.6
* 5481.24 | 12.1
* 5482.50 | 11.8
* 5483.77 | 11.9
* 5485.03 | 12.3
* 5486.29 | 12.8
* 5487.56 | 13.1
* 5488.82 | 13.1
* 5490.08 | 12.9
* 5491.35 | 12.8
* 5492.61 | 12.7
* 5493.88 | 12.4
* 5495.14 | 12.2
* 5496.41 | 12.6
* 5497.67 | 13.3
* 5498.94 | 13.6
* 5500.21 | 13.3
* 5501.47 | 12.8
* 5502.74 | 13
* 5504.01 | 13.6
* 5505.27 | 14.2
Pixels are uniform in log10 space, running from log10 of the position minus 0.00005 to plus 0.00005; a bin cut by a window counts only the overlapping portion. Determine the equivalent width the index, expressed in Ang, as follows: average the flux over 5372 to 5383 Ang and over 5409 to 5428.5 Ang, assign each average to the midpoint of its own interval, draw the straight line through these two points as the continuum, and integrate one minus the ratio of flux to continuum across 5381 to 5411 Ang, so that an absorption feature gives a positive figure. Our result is -3.3 Ang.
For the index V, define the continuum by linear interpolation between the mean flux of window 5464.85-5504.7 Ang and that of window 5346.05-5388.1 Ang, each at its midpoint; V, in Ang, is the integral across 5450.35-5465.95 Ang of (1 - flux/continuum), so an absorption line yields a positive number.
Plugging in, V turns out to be 0.5 Ang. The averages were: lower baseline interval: 14.5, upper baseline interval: 13.1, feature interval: 12.9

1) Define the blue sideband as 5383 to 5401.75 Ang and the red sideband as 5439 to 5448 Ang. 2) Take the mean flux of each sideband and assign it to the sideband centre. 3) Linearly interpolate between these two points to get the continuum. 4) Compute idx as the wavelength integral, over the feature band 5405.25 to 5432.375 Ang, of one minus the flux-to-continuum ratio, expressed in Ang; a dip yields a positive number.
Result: 1.9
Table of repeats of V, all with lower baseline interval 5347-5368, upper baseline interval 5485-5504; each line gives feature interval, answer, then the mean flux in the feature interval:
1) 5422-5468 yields 0.2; 13.5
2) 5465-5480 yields -0.4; 13.5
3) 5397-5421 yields 0.5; 13.8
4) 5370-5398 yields -2.3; 15.6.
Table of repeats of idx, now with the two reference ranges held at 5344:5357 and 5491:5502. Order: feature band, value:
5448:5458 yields 0.11 Ang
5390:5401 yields -3.64 Ang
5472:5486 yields 0.16 Ang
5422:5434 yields -0.75 Ang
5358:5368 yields -1.70 Ang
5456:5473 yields -0.34 Ang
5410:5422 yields -1.30 Ang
